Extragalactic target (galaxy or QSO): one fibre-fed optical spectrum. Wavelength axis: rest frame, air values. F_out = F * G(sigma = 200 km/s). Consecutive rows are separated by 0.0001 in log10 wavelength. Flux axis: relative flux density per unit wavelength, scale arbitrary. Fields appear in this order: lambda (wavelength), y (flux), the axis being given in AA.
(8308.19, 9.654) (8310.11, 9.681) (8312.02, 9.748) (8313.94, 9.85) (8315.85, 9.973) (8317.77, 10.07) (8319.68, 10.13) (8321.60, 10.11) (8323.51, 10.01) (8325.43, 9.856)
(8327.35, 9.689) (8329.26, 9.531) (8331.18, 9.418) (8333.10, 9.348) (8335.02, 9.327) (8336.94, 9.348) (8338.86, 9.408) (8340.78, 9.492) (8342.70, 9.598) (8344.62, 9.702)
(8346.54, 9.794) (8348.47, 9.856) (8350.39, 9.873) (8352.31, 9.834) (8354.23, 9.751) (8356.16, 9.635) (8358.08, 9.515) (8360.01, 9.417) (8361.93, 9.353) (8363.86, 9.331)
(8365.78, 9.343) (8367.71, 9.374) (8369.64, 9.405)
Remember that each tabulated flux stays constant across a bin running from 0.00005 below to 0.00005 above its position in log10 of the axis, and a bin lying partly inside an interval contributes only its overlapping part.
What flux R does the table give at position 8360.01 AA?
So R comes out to 9.417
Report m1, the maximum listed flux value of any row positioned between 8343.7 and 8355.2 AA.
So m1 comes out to 9.873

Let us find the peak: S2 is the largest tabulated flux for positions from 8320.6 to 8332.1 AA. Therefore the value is 10.11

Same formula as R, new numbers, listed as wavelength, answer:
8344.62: 9.702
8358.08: 9.515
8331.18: 9.418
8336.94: 9.348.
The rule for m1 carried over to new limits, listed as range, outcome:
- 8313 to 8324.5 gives 10.13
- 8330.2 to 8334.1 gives 9.418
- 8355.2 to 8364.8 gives 9.635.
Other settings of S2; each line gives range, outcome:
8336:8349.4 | 9.856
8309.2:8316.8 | 9.973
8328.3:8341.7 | 9.531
